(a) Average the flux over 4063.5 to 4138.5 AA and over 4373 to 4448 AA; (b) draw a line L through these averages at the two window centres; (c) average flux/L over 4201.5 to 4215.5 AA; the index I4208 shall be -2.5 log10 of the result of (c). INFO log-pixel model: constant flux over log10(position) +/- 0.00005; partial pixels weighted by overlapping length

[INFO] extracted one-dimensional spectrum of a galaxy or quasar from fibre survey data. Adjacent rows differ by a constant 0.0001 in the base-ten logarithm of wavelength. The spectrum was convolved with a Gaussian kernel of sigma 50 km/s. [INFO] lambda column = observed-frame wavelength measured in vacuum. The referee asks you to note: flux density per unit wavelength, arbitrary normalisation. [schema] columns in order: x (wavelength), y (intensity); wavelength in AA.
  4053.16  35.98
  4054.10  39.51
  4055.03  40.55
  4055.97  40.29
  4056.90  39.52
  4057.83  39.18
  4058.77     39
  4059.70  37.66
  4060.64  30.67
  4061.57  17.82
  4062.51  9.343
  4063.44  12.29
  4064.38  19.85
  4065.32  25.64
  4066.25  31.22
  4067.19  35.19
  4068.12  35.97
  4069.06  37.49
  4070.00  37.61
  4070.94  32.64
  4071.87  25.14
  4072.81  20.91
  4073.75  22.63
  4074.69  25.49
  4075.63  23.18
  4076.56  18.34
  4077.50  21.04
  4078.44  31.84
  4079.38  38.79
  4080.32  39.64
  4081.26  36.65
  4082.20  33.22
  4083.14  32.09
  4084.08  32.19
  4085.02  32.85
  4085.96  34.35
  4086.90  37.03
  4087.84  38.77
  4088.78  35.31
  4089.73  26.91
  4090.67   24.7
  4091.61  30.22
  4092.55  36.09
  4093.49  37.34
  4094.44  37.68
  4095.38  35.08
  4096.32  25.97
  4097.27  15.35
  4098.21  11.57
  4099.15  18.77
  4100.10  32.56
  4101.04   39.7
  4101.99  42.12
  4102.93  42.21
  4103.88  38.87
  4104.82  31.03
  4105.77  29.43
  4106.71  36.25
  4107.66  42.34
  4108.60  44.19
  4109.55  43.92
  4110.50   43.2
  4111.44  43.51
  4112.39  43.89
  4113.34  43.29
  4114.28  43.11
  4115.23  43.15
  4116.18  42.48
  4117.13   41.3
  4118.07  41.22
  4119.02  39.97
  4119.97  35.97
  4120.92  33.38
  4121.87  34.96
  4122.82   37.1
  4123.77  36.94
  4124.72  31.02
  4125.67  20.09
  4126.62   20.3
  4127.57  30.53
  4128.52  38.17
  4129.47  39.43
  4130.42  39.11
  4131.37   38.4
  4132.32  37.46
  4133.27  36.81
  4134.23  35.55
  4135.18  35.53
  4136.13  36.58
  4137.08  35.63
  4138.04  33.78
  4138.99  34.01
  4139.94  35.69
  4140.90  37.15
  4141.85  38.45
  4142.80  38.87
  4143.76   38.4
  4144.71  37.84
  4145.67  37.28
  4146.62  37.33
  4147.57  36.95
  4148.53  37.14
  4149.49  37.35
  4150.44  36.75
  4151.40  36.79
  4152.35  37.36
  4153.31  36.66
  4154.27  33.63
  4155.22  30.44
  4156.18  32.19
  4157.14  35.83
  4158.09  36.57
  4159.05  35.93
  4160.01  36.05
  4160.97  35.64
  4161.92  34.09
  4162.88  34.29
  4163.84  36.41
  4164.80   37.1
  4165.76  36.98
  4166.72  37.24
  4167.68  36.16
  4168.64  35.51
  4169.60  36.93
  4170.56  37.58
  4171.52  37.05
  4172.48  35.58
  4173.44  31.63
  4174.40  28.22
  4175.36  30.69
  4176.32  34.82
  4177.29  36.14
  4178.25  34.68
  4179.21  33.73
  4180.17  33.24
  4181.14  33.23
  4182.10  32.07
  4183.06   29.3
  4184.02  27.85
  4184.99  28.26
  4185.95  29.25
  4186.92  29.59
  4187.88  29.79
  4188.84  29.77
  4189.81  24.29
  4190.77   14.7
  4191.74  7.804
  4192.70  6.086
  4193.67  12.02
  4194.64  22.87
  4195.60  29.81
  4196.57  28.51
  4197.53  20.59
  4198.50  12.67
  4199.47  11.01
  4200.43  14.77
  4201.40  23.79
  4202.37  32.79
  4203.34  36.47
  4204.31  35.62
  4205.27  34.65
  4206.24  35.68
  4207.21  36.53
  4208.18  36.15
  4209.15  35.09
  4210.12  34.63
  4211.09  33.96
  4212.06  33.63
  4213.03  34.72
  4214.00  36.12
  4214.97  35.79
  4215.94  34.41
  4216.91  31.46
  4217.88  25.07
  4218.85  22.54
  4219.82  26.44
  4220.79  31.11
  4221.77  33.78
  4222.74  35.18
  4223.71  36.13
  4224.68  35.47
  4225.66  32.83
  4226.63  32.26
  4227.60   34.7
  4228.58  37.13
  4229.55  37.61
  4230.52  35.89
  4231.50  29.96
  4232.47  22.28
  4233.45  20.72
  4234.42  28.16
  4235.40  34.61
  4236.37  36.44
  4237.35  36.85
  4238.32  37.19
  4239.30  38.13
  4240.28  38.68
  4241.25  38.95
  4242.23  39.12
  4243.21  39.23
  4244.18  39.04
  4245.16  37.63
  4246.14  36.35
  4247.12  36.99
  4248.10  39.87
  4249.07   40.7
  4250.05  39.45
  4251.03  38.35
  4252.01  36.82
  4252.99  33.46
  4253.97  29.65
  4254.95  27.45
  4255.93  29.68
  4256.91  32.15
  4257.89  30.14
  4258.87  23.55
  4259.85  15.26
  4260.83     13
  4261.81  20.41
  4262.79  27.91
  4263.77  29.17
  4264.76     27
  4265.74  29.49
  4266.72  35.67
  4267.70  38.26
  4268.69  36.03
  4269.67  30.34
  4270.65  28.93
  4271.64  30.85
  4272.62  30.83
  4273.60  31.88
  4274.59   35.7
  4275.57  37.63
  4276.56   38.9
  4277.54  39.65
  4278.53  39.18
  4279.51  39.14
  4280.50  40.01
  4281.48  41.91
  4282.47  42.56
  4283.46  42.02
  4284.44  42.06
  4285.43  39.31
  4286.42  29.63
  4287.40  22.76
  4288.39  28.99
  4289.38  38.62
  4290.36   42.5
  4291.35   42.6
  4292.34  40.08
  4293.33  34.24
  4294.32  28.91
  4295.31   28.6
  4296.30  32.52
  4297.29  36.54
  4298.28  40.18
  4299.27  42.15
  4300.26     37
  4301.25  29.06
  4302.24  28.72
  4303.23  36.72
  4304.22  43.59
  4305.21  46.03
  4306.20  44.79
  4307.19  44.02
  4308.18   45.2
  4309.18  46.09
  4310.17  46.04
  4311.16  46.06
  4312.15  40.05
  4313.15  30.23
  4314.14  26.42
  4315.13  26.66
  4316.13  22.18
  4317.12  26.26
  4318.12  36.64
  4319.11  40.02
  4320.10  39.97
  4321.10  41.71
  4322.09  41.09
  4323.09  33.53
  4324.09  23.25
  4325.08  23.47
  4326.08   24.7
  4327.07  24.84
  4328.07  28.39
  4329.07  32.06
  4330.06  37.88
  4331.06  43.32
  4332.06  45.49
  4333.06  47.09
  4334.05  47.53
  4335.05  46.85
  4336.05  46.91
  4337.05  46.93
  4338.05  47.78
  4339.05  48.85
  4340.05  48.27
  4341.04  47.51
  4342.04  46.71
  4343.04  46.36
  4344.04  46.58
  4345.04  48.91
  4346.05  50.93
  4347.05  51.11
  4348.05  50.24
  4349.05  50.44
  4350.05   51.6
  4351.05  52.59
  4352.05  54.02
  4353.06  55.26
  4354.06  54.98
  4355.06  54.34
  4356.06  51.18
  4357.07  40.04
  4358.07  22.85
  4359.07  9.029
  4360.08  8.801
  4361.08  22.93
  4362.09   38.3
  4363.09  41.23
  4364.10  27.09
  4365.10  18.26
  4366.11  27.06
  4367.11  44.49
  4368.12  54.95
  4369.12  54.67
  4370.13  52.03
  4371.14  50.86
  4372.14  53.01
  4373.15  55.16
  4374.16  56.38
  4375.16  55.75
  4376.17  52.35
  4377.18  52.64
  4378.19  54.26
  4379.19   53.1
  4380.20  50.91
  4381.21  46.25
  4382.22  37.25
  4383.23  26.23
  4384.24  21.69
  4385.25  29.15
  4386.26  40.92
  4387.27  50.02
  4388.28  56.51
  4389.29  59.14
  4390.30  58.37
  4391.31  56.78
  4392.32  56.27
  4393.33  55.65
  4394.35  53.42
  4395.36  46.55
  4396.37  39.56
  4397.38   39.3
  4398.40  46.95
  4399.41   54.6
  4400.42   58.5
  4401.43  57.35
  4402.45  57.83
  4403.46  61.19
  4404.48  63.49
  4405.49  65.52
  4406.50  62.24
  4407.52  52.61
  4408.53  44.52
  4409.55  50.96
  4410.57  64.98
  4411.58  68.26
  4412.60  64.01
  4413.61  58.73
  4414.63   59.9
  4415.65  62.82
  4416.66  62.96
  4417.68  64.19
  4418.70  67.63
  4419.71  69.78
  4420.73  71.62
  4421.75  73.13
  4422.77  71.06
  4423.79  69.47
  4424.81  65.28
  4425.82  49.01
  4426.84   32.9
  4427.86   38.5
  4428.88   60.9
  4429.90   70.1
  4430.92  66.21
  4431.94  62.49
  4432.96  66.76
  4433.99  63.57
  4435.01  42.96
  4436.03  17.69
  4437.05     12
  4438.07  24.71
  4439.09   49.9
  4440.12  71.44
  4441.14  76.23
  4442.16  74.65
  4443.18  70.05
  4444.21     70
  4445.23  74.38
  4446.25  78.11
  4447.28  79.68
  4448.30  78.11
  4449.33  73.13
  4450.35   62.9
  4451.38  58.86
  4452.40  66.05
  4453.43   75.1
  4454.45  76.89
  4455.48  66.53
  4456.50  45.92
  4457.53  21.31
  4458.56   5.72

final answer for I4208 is 0.19 mag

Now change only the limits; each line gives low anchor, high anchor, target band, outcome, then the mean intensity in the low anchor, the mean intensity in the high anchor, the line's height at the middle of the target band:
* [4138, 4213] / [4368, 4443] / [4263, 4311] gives 0.167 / 31.9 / 54.4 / 42.8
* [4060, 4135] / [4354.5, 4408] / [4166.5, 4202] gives 0.322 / 32.9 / 46.4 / 37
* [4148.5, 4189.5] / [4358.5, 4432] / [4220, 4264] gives 0.201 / 34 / 51.4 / 39.6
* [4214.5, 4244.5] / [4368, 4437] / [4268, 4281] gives 0.103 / 33.4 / 54.3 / 38.9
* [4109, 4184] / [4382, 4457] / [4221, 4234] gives 0.288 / 36.1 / 57.6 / 42.5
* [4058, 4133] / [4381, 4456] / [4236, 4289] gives 0.317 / 33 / 57.5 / 45.7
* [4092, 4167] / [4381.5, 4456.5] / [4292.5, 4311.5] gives 0.252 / 35.9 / 57.5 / 48.8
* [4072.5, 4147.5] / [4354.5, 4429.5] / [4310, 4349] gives 0.180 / 34.5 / 50.4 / 46.9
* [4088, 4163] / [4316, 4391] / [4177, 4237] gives 0.282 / 35.6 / 42.5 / 38.1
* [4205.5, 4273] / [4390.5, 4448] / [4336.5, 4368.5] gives 0.149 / 32.7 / 58.5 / 48.9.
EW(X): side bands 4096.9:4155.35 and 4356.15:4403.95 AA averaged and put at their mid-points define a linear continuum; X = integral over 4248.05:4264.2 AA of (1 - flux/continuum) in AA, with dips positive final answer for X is 4.4 AA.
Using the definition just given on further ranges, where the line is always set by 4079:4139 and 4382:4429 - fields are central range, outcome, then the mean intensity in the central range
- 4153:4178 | 2.6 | 35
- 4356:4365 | 4.2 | 27.5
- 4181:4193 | 4.6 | 24.8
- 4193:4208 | 5.6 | 25.8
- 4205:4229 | 5.1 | 33.4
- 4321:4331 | 3.7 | 31.2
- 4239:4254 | 2.2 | 37.9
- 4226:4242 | 3.6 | 33.8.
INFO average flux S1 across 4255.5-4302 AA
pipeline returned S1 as 33.5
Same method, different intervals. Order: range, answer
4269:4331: 35.7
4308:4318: 35.2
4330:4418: 48.6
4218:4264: 32.5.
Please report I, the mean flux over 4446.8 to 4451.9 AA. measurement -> 70.5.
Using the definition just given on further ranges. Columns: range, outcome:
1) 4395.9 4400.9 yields 47.8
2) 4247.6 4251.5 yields 39.6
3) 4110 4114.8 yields 43.4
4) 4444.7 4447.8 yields 77.5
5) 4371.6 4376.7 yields 54.5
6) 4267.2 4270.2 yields 34.8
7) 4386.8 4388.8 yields 53.4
